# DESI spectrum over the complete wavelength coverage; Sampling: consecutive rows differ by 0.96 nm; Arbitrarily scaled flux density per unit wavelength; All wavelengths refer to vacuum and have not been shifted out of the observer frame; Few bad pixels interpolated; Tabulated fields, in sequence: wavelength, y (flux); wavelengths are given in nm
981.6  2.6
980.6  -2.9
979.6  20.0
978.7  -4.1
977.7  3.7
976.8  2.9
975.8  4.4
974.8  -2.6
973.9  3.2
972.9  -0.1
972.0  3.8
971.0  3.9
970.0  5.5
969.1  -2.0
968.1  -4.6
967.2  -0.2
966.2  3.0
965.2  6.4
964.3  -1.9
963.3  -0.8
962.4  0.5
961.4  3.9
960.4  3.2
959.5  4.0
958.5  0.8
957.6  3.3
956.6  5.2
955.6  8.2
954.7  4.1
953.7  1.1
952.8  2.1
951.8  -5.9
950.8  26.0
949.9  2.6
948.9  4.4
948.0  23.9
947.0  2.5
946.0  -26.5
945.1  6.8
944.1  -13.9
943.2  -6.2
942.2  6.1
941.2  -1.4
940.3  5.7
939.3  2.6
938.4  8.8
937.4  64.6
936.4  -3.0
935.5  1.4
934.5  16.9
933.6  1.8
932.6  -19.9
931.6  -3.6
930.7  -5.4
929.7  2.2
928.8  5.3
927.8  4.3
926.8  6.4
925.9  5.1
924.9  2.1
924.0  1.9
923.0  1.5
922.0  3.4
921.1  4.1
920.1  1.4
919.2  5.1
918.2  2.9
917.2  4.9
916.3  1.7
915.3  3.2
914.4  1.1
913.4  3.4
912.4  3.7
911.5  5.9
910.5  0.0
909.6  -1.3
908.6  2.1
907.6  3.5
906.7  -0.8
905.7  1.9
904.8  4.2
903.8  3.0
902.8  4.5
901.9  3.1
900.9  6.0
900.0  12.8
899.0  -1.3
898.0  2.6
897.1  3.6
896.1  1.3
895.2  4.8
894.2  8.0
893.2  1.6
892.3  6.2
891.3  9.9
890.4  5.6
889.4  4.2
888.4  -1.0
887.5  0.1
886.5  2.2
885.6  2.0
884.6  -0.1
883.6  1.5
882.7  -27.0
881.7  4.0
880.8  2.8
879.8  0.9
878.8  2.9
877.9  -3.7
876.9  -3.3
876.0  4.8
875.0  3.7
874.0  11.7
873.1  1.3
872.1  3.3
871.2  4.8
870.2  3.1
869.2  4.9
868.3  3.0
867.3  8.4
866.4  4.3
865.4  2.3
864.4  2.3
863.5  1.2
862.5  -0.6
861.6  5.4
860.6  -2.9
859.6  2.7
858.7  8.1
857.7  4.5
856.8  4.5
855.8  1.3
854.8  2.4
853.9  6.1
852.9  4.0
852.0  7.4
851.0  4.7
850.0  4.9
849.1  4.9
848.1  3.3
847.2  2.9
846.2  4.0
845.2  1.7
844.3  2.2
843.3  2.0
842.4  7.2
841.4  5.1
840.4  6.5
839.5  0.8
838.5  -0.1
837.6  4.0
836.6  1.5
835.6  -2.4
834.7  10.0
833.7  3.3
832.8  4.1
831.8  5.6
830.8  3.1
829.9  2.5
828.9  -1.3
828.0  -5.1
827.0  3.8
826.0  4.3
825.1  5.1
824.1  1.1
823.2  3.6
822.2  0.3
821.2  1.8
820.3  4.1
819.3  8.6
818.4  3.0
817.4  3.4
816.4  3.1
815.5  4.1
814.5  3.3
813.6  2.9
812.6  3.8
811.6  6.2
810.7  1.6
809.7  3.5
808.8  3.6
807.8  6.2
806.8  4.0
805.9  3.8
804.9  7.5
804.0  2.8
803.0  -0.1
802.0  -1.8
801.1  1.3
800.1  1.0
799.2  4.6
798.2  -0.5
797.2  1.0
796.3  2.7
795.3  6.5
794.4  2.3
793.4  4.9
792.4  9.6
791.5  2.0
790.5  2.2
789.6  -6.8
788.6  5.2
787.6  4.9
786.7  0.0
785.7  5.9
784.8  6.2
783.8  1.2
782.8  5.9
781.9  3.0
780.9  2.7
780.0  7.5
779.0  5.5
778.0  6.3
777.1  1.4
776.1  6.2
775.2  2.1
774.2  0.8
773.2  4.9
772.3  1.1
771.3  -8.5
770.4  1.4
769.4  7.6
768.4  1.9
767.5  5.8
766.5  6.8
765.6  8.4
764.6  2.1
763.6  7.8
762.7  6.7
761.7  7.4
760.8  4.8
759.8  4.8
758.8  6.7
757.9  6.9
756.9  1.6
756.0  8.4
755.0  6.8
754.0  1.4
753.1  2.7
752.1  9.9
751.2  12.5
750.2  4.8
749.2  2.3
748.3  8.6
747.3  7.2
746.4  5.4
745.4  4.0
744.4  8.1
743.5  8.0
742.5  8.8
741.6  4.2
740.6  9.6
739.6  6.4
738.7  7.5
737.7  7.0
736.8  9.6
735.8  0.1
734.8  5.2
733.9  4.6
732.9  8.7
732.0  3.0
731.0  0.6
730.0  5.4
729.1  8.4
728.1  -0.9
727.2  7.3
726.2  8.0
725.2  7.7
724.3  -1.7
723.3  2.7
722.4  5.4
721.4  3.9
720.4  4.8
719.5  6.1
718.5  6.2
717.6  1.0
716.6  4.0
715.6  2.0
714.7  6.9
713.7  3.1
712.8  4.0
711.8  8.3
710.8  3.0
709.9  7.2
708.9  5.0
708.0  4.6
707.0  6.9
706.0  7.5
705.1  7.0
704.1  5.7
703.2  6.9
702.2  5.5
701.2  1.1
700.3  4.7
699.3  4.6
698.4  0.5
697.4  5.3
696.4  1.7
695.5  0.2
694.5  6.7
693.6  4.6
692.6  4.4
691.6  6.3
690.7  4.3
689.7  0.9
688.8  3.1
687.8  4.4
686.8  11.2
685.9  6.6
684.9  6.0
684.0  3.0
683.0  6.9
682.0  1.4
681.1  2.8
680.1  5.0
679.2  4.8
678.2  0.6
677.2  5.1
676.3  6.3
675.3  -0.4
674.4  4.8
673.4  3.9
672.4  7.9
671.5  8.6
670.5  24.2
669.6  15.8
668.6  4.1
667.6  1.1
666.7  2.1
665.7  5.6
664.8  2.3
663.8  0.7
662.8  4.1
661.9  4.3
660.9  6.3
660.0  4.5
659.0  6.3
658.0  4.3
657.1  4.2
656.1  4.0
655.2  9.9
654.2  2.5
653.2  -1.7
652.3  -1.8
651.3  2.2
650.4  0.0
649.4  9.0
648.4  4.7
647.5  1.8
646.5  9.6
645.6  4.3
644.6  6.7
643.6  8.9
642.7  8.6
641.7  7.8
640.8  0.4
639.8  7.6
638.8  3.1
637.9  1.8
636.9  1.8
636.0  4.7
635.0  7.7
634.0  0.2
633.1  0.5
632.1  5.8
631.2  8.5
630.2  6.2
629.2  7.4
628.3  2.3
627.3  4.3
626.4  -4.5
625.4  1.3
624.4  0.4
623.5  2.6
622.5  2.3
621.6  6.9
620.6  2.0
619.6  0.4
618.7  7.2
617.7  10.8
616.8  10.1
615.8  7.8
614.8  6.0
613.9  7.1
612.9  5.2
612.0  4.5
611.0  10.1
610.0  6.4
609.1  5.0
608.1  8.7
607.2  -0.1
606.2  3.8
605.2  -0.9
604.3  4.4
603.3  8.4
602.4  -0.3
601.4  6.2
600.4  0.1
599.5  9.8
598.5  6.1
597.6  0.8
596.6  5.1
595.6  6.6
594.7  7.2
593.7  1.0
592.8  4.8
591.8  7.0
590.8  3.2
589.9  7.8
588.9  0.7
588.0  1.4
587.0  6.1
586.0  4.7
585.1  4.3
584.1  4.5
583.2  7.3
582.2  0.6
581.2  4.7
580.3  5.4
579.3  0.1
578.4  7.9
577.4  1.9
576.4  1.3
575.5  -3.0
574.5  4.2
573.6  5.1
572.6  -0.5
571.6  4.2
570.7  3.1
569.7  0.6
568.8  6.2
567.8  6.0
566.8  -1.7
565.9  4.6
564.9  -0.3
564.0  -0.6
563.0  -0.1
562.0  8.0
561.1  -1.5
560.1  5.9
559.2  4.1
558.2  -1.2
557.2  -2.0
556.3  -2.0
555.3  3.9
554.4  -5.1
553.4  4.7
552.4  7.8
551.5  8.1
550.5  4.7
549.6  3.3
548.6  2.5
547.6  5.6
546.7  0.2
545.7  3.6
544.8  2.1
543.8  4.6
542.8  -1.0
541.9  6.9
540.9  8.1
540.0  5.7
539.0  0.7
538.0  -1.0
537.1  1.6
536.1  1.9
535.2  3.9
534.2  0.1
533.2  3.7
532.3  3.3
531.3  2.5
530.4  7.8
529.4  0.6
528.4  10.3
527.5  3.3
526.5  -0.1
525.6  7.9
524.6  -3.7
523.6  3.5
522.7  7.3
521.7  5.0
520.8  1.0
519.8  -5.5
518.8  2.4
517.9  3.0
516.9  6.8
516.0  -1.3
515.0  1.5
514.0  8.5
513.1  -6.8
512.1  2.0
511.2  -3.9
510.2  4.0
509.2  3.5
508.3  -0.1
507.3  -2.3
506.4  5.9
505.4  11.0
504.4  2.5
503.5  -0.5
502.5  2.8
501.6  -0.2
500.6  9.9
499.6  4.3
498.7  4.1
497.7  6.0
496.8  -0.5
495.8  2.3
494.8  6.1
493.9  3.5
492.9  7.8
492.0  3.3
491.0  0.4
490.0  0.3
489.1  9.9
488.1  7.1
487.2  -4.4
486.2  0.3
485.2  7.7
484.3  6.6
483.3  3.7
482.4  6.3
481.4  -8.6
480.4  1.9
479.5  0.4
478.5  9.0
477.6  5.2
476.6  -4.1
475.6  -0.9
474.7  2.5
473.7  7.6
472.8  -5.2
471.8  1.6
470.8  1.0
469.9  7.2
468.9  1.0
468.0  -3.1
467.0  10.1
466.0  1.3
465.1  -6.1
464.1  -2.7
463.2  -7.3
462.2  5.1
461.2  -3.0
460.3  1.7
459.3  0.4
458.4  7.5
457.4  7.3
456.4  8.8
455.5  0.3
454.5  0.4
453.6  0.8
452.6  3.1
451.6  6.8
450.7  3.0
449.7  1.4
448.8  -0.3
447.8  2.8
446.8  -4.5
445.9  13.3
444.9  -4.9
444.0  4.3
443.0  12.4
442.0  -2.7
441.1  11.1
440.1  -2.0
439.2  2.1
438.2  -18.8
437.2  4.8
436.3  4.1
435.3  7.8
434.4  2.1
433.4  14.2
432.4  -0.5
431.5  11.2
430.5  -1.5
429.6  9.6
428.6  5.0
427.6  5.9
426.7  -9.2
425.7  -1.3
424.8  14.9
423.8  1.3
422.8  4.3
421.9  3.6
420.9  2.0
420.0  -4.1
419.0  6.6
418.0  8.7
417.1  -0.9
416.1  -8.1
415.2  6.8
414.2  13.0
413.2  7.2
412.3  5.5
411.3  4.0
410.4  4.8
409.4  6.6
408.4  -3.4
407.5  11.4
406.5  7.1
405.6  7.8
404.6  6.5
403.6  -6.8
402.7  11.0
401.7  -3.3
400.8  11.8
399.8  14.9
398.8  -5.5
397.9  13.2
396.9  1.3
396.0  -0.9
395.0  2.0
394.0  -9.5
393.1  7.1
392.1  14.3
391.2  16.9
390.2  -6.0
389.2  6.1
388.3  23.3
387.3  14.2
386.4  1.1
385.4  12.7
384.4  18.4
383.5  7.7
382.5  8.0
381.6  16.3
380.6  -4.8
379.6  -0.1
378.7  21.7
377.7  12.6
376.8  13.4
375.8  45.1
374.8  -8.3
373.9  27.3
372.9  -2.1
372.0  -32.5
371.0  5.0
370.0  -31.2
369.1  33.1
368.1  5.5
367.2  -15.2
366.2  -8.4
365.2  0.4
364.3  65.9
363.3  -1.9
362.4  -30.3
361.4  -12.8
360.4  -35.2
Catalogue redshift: 0.797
